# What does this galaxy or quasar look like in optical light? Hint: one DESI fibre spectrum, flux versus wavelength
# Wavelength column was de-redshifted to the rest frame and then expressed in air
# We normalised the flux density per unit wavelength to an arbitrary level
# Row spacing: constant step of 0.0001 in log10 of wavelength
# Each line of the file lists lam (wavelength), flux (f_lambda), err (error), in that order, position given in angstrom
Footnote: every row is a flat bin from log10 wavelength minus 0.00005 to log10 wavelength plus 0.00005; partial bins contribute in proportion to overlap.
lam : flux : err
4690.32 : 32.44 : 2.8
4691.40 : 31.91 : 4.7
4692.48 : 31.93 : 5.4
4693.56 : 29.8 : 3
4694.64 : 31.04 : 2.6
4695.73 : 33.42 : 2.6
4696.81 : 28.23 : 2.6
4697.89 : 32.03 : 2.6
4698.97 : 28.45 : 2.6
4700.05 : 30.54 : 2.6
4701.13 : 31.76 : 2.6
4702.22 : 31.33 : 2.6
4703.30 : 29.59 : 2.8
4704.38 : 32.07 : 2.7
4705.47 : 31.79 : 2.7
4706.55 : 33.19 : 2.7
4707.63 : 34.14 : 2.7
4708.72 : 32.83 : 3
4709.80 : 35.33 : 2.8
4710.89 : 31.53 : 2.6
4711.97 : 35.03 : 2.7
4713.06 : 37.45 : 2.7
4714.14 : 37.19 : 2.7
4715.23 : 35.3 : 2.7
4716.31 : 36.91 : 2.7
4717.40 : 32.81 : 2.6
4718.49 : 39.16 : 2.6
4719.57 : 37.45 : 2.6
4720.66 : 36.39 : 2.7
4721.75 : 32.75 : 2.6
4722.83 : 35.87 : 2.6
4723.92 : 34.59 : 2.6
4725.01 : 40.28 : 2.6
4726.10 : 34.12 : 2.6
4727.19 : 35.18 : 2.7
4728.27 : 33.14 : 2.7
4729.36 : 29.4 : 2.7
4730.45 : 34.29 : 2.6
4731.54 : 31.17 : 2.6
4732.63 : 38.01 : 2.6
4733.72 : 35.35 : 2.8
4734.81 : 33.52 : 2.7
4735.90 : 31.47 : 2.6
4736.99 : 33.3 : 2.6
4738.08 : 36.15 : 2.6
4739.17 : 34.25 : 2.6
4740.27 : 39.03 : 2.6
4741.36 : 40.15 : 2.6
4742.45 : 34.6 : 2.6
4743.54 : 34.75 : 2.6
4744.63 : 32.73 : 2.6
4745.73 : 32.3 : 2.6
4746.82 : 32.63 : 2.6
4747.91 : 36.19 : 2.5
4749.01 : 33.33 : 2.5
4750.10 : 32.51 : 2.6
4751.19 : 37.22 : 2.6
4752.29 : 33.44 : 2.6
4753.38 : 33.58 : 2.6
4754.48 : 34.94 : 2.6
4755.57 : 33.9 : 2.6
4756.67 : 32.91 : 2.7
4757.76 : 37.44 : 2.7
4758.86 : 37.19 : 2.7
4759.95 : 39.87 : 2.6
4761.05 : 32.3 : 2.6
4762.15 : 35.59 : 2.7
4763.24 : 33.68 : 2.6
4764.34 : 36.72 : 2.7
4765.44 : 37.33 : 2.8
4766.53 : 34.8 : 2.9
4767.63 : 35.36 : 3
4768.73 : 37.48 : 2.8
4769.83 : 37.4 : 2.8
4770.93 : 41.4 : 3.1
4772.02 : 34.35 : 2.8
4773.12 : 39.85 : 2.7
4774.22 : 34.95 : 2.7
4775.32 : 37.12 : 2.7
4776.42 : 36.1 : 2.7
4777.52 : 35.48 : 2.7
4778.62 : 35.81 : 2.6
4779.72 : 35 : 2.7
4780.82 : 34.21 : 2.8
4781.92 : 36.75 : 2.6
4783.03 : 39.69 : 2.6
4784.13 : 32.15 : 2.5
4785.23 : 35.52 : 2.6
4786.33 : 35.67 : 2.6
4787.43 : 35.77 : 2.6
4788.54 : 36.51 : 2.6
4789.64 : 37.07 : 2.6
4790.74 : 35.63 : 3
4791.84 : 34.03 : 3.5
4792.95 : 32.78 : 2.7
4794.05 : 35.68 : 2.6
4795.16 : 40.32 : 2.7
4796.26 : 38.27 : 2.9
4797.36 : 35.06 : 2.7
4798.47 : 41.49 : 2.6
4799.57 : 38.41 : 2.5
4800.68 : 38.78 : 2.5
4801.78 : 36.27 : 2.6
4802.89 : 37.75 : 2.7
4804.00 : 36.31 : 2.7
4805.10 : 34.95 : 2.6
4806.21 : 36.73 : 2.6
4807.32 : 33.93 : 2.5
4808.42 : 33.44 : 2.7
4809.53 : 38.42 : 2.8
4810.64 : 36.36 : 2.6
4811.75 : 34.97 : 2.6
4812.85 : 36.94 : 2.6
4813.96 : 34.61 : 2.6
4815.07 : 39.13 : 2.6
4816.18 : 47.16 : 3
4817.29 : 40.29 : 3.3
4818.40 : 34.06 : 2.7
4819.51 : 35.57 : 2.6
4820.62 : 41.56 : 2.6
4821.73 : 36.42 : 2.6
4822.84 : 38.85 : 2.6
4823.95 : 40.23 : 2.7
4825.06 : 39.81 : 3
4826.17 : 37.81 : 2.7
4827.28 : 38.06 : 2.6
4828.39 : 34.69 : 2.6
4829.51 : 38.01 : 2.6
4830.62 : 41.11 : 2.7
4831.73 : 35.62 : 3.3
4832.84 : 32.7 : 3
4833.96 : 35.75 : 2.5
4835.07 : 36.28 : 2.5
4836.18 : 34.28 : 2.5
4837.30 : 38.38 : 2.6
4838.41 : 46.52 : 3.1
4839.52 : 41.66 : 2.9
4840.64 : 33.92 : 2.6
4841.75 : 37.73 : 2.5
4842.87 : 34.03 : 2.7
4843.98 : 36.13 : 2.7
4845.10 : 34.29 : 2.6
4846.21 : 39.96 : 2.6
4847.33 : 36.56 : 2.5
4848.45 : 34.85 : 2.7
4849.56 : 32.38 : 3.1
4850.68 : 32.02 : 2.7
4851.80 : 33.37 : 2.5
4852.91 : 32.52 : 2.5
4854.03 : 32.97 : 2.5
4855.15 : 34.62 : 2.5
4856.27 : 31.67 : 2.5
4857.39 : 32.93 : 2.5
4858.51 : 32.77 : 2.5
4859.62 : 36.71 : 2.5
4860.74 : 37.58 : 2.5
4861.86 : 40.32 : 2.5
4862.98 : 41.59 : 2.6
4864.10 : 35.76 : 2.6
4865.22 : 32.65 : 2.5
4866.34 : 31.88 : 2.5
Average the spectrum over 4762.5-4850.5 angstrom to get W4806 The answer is 36.8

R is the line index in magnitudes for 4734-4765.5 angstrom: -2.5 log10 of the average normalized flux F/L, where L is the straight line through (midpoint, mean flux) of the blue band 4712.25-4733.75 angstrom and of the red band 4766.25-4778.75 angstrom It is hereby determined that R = 0.04 mag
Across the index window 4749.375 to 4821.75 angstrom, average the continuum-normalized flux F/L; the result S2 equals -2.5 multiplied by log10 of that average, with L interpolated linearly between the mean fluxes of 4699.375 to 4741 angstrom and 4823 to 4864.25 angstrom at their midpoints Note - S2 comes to -0.03 mag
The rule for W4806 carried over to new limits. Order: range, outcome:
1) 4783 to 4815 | 36.3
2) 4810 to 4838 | 37.6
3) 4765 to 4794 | 36.1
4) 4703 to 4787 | 35.1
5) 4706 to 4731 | 35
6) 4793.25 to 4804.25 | 37.8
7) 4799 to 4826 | 37.6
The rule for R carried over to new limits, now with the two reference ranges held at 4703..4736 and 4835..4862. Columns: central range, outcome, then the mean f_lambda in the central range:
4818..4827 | -0.079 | 38.1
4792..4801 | -0.065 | 37.4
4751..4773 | -0.031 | 35.9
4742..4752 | 0.024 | 34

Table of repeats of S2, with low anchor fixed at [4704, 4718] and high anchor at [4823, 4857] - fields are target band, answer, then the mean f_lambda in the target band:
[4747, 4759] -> 0.01 mag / 34.6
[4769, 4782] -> -0.04 mag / 36.6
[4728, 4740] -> 0.03 mag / 33.8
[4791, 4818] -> -0.04 mag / 37.1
